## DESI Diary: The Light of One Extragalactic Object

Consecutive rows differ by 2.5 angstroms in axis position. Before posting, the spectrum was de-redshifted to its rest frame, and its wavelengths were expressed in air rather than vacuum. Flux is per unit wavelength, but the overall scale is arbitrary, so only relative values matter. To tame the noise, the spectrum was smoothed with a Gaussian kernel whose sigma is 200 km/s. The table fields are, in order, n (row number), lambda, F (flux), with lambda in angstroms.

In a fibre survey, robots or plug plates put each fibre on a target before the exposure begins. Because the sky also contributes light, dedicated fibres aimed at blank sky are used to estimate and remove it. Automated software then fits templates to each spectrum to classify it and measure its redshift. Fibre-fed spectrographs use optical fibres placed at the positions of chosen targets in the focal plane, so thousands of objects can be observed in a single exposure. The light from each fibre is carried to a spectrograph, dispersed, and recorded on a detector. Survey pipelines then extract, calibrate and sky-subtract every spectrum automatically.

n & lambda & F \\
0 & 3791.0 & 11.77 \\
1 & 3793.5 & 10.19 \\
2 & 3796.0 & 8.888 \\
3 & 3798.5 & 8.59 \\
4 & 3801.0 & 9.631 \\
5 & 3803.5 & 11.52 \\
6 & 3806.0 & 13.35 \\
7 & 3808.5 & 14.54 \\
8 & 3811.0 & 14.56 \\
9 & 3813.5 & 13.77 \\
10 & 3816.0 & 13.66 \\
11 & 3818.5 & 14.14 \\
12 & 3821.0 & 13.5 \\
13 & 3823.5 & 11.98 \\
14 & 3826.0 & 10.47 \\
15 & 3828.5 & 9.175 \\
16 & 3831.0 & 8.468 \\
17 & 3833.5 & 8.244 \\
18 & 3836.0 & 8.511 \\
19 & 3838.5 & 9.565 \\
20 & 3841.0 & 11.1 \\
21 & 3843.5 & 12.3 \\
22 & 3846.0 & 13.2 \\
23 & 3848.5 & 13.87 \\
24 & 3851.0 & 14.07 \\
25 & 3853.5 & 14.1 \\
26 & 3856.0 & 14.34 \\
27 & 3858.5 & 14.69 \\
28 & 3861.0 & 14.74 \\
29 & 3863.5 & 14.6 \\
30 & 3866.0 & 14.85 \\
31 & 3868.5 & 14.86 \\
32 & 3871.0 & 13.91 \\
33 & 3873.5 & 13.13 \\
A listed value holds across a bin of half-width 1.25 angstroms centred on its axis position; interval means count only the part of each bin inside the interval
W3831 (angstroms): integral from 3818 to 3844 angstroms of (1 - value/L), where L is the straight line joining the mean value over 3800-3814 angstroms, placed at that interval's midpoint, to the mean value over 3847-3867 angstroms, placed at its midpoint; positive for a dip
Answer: 5.86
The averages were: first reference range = 12.9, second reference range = 14.4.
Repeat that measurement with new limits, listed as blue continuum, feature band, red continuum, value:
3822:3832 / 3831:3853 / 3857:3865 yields 1.7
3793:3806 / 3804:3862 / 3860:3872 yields -0.8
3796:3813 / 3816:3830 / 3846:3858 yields 0.8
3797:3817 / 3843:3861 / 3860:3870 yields 0.4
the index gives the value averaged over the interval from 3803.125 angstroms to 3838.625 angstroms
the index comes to 11.8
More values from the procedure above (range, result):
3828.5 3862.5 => 12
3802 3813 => 13.4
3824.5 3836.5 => 9.07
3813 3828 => 12.7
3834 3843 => 9.82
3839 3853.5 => 12.8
